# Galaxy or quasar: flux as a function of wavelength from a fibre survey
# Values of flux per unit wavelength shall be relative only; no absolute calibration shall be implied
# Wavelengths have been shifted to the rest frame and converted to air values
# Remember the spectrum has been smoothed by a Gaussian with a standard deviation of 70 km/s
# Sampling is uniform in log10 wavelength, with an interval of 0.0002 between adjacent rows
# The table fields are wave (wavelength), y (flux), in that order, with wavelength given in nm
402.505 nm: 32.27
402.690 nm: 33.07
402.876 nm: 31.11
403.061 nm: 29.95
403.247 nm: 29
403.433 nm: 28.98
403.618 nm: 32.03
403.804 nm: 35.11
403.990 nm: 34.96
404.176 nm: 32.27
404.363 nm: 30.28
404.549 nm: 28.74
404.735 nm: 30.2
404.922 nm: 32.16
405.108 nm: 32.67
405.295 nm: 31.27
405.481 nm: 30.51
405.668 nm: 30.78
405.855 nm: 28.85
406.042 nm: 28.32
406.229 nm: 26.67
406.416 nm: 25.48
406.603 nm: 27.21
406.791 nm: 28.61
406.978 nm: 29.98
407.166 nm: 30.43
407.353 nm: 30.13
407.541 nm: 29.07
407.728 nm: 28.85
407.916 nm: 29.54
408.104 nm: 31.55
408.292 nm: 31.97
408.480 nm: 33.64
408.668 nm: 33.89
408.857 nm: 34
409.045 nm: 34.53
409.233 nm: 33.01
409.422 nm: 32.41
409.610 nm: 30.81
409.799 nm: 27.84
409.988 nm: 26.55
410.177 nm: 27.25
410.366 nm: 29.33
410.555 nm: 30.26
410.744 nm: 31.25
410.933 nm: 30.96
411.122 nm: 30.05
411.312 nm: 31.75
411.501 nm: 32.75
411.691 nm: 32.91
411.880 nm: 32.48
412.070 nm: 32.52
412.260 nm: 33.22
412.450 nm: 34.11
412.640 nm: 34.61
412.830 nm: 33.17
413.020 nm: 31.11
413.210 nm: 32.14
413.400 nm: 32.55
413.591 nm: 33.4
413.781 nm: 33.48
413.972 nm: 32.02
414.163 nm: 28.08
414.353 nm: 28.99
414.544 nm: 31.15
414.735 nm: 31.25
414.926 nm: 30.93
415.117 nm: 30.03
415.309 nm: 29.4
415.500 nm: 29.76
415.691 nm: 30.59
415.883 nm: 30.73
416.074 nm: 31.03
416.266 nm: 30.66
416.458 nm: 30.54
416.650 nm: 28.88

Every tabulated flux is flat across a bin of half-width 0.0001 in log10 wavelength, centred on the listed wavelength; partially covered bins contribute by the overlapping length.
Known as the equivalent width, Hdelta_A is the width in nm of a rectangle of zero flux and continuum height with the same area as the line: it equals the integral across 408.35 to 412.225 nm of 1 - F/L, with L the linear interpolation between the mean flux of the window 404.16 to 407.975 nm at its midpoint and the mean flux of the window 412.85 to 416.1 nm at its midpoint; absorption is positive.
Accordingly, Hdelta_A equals -0.15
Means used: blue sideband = 29.6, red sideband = 31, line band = 31.4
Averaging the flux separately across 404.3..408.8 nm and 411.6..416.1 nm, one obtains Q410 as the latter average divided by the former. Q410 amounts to 1.05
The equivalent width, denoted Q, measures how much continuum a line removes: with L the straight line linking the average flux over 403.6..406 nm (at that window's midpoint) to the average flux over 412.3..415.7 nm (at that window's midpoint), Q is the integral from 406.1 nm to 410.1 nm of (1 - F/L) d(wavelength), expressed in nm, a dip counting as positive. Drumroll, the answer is 0.15 nm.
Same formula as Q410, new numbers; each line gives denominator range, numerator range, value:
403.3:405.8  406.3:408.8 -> 0.96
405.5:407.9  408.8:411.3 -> 1.06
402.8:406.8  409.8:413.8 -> 1.04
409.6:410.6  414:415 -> 1.06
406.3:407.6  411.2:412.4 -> 1.14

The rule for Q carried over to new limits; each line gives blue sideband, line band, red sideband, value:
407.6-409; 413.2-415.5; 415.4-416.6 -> -0.02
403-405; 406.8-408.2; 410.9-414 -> 0.09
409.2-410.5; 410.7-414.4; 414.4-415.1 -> -0.24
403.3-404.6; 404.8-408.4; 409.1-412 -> 0.19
